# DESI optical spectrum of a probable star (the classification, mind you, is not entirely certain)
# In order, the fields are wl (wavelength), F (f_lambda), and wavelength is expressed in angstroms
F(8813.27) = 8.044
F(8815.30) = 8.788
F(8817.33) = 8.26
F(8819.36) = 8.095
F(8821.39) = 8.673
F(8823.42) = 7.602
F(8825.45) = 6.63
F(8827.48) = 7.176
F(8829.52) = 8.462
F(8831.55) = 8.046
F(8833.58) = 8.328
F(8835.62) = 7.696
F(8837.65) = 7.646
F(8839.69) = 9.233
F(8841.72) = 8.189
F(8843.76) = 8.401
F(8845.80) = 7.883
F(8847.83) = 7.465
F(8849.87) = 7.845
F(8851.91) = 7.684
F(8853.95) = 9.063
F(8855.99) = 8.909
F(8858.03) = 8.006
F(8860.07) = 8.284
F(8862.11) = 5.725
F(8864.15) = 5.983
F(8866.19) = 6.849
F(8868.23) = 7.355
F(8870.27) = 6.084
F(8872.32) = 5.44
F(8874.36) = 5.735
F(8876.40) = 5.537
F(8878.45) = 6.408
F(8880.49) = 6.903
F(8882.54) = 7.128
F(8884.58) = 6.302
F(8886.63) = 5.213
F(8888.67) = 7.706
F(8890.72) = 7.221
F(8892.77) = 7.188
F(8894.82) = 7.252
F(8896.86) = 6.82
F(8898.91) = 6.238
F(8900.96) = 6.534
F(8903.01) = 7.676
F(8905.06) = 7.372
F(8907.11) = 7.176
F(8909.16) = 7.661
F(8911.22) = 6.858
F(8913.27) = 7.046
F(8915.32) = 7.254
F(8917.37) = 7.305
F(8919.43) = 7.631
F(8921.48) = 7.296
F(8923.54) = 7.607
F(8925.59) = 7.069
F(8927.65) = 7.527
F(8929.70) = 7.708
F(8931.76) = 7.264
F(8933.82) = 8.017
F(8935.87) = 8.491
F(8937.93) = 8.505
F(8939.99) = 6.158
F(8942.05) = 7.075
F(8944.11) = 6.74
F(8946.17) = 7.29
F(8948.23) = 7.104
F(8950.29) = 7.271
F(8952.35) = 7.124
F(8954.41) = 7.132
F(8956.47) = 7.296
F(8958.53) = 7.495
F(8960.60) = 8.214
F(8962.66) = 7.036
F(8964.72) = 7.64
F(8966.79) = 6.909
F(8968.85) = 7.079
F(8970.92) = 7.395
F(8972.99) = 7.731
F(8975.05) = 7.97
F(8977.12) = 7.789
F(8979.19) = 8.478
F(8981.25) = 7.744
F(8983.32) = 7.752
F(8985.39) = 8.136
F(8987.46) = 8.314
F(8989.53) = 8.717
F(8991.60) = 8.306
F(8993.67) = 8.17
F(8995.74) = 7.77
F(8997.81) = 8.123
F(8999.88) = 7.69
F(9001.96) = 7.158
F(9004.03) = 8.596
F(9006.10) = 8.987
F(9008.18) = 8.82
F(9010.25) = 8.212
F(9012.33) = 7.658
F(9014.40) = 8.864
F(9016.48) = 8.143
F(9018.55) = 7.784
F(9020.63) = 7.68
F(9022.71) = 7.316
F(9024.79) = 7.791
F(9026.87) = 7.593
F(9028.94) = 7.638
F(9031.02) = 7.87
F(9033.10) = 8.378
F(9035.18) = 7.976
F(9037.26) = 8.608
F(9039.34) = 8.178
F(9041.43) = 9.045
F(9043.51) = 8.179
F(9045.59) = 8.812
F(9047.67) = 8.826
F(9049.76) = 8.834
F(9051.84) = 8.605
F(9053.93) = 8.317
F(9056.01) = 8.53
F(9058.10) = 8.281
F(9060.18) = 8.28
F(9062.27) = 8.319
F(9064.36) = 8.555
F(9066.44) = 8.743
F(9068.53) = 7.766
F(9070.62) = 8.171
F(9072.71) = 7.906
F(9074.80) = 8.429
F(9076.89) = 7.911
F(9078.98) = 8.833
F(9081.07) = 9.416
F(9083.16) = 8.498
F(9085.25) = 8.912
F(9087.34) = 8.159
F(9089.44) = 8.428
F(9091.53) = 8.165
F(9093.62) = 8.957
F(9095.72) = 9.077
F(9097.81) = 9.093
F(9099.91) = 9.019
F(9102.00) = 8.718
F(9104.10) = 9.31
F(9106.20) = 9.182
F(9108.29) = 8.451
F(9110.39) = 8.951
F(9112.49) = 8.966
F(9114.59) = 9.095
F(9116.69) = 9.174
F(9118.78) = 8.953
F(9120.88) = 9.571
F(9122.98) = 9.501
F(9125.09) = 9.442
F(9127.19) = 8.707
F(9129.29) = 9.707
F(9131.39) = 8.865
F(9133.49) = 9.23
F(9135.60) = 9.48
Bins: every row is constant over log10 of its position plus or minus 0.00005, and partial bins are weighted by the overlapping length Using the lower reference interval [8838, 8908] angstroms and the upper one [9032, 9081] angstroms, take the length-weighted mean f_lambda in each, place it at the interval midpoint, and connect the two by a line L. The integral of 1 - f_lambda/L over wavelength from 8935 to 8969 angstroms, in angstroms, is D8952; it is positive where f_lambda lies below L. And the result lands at 1.6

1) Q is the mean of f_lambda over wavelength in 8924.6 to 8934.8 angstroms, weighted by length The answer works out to 7.51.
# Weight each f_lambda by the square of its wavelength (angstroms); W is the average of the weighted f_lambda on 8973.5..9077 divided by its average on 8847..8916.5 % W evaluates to 1.21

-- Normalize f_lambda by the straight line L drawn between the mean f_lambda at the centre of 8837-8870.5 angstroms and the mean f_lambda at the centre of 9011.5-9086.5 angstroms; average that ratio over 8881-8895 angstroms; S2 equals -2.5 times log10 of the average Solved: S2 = 0.15 mag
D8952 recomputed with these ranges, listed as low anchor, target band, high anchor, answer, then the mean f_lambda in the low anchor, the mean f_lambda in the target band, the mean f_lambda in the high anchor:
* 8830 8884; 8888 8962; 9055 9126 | 4.38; 7.38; 7.31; 8.73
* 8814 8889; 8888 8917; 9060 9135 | 2.14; 7.42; 7.14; 8.8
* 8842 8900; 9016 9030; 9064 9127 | 0.90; 7.04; 7.69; 8.78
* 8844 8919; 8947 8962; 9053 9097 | 0.43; 7.05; 7.37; 8.46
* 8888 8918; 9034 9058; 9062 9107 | -0.64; 7.15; 8.52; 8.62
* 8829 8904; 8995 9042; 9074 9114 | 1.07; 7.25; 8.07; 8.77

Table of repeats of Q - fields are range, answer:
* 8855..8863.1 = 7.73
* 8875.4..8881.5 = 6.28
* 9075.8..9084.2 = 8.67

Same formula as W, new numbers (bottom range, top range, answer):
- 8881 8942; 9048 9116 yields 1.24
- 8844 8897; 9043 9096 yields 1.26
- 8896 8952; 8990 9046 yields 1.14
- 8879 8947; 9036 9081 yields 1.22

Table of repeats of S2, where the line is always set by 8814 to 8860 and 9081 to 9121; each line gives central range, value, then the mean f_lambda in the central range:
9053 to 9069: 0.05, 8.37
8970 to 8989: 0.08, 7.95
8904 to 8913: 0.15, 7.25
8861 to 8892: 0.27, 6.39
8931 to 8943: 0.11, 7.59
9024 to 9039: 0.09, 8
